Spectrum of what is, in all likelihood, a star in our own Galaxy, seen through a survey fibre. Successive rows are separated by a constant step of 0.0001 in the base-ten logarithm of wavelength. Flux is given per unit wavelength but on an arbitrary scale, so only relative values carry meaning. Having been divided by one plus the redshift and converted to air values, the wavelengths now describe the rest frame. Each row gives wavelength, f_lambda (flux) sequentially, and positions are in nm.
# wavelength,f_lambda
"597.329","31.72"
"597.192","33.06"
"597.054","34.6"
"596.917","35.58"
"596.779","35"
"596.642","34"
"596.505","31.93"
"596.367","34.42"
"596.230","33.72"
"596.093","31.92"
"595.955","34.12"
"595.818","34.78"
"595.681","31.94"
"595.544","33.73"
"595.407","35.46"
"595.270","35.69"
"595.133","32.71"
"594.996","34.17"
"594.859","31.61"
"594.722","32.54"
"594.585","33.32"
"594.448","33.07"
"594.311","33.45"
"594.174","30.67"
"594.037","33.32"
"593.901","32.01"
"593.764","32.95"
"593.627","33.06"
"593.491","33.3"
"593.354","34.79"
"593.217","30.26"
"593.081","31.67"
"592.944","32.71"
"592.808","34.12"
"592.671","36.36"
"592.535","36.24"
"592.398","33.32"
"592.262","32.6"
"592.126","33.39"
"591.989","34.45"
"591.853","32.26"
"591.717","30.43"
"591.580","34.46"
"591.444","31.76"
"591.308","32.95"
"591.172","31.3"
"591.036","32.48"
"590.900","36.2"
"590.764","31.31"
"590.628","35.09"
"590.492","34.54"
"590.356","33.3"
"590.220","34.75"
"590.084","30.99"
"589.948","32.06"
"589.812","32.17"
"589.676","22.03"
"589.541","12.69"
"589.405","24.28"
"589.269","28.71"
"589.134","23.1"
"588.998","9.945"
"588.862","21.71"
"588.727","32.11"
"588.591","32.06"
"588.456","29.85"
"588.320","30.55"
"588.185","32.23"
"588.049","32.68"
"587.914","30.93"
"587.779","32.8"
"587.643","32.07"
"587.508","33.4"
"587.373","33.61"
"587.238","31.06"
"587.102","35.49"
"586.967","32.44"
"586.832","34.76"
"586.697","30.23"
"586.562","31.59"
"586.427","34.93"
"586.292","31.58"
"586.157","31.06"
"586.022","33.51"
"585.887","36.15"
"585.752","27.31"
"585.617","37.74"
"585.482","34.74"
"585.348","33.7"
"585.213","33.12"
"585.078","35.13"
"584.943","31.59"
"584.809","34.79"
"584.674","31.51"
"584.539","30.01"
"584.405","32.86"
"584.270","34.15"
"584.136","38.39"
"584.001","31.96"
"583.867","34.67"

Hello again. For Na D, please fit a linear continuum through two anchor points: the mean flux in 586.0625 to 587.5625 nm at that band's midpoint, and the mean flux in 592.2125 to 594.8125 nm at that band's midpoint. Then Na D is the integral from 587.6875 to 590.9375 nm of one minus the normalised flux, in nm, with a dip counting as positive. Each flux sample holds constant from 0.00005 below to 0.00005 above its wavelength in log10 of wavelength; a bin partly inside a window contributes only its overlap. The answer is 0.39 nm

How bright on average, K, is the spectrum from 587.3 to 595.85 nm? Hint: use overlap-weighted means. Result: 31.6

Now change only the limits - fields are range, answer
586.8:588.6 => 32.4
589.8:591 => 33.4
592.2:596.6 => 33.3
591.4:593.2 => 33.3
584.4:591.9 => 31.2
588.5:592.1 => 29.6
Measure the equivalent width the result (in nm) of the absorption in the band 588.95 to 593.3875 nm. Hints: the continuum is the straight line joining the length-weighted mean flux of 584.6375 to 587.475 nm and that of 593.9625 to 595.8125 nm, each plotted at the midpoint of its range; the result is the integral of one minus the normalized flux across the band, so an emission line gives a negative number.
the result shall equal 0.31 nm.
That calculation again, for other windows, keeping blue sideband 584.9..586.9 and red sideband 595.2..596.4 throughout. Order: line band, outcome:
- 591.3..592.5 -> 0.03 nm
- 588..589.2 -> 0.23 nm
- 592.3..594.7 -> 0.04 nm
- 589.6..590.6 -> 0.06 nm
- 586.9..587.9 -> 0.01 nm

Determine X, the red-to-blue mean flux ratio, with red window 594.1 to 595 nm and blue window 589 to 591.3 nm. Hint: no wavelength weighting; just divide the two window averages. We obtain 1.1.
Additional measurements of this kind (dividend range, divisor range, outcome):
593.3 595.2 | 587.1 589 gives 1.08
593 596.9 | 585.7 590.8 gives 1.10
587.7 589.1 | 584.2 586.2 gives 0.85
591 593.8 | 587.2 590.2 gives 1.17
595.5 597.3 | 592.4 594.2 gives 1.01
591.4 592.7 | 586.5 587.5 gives 1.02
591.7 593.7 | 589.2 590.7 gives 1.14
